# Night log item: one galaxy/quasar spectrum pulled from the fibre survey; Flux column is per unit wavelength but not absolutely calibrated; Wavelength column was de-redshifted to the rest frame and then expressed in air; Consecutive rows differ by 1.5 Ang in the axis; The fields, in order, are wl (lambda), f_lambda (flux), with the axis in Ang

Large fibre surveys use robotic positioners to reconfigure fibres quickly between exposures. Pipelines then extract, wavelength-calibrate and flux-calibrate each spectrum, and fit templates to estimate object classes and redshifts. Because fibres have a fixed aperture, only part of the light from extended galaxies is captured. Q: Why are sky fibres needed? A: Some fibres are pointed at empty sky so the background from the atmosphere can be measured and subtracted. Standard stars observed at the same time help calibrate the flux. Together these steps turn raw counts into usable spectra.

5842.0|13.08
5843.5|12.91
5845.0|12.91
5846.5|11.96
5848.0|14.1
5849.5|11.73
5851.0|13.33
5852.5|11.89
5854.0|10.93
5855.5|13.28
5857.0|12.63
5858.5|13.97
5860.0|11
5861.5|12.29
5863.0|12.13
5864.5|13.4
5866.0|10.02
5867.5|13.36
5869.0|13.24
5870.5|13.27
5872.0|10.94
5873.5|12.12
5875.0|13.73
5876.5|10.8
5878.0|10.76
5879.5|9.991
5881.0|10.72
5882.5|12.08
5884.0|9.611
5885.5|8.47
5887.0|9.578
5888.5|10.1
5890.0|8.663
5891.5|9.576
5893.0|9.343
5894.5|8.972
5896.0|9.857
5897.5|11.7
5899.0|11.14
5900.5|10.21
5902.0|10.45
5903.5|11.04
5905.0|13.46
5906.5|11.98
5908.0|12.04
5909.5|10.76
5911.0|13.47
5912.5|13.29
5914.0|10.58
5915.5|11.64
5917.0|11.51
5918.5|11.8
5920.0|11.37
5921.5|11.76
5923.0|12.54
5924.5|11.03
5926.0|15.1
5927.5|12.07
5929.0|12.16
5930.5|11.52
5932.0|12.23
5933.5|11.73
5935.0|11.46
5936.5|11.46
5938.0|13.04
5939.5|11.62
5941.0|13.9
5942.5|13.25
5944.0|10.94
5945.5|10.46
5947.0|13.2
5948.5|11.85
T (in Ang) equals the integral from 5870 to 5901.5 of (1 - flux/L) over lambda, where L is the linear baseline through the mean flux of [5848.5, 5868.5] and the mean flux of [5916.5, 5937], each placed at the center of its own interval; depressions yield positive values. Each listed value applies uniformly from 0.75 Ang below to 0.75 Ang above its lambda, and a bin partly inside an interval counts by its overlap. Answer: 4.3 Ang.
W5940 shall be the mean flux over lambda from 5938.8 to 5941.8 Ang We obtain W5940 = 12.8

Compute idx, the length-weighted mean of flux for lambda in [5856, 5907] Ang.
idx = 11.2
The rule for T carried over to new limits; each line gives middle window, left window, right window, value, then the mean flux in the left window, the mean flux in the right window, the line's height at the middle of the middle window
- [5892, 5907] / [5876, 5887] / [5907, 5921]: 0.5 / 10.3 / 11.8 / 11.1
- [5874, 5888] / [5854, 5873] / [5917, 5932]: 1.9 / 12.4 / 12.1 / 12.3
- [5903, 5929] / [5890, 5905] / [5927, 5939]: -2.2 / 10.3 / 11.9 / 11.2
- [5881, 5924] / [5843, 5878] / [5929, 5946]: 4.3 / 12.4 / 12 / 12.2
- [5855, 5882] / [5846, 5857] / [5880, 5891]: -2.2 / 12.5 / 9.88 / 11.2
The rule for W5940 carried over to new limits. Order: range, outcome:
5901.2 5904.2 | 10.7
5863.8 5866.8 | 11.7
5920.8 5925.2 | 11.8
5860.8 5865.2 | 12.6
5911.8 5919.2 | 11.8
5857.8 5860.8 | 12.5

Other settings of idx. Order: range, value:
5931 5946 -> 12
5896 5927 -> 11.8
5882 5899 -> 9.84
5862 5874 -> 12.3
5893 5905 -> 10.6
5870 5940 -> 11.3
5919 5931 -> 12.2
